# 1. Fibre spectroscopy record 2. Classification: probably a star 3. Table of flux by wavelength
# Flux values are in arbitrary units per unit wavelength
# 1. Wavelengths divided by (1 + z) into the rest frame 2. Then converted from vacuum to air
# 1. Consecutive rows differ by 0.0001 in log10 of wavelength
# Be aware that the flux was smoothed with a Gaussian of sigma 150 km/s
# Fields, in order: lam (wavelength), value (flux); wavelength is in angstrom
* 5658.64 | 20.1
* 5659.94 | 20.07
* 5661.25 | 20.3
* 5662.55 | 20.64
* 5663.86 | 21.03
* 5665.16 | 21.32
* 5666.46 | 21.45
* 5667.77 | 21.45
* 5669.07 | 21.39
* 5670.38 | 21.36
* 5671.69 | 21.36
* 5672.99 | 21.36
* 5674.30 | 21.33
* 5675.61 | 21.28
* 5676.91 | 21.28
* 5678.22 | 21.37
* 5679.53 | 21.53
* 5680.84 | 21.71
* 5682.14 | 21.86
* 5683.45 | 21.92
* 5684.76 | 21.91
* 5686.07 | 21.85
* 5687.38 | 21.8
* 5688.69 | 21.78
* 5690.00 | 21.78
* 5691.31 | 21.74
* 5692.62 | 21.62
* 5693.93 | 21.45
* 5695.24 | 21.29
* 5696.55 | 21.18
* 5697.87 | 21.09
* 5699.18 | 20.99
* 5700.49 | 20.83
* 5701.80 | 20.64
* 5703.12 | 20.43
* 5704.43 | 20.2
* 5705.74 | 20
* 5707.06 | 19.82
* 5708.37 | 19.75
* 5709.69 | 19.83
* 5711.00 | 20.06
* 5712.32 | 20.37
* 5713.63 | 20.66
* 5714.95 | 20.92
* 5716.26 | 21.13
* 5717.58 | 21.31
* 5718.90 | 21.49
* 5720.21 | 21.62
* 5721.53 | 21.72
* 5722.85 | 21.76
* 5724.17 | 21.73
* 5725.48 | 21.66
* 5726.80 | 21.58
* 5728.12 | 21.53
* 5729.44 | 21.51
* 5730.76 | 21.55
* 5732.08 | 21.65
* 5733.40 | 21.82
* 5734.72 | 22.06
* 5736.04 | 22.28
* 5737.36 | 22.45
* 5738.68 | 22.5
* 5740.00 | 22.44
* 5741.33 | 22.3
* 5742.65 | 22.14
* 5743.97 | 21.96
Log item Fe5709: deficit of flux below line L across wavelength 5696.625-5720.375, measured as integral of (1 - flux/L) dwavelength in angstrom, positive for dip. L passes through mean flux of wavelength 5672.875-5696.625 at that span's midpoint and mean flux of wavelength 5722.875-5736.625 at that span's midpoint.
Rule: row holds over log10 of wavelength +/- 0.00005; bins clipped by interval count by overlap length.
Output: 1.2 angstrom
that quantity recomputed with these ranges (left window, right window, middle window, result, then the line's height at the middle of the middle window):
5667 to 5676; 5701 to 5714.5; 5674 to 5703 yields -0.90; 20.8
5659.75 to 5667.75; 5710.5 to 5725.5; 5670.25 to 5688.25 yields -0.52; 21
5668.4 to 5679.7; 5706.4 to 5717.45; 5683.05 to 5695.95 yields -0.47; 20.9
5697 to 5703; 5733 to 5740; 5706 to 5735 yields 0.68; 21.6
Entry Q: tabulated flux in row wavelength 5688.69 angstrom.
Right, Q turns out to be 21.78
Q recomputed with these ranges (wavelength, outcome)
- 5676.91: 21.28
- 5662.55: 20.64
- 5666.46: 21.45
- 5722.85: 21.76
